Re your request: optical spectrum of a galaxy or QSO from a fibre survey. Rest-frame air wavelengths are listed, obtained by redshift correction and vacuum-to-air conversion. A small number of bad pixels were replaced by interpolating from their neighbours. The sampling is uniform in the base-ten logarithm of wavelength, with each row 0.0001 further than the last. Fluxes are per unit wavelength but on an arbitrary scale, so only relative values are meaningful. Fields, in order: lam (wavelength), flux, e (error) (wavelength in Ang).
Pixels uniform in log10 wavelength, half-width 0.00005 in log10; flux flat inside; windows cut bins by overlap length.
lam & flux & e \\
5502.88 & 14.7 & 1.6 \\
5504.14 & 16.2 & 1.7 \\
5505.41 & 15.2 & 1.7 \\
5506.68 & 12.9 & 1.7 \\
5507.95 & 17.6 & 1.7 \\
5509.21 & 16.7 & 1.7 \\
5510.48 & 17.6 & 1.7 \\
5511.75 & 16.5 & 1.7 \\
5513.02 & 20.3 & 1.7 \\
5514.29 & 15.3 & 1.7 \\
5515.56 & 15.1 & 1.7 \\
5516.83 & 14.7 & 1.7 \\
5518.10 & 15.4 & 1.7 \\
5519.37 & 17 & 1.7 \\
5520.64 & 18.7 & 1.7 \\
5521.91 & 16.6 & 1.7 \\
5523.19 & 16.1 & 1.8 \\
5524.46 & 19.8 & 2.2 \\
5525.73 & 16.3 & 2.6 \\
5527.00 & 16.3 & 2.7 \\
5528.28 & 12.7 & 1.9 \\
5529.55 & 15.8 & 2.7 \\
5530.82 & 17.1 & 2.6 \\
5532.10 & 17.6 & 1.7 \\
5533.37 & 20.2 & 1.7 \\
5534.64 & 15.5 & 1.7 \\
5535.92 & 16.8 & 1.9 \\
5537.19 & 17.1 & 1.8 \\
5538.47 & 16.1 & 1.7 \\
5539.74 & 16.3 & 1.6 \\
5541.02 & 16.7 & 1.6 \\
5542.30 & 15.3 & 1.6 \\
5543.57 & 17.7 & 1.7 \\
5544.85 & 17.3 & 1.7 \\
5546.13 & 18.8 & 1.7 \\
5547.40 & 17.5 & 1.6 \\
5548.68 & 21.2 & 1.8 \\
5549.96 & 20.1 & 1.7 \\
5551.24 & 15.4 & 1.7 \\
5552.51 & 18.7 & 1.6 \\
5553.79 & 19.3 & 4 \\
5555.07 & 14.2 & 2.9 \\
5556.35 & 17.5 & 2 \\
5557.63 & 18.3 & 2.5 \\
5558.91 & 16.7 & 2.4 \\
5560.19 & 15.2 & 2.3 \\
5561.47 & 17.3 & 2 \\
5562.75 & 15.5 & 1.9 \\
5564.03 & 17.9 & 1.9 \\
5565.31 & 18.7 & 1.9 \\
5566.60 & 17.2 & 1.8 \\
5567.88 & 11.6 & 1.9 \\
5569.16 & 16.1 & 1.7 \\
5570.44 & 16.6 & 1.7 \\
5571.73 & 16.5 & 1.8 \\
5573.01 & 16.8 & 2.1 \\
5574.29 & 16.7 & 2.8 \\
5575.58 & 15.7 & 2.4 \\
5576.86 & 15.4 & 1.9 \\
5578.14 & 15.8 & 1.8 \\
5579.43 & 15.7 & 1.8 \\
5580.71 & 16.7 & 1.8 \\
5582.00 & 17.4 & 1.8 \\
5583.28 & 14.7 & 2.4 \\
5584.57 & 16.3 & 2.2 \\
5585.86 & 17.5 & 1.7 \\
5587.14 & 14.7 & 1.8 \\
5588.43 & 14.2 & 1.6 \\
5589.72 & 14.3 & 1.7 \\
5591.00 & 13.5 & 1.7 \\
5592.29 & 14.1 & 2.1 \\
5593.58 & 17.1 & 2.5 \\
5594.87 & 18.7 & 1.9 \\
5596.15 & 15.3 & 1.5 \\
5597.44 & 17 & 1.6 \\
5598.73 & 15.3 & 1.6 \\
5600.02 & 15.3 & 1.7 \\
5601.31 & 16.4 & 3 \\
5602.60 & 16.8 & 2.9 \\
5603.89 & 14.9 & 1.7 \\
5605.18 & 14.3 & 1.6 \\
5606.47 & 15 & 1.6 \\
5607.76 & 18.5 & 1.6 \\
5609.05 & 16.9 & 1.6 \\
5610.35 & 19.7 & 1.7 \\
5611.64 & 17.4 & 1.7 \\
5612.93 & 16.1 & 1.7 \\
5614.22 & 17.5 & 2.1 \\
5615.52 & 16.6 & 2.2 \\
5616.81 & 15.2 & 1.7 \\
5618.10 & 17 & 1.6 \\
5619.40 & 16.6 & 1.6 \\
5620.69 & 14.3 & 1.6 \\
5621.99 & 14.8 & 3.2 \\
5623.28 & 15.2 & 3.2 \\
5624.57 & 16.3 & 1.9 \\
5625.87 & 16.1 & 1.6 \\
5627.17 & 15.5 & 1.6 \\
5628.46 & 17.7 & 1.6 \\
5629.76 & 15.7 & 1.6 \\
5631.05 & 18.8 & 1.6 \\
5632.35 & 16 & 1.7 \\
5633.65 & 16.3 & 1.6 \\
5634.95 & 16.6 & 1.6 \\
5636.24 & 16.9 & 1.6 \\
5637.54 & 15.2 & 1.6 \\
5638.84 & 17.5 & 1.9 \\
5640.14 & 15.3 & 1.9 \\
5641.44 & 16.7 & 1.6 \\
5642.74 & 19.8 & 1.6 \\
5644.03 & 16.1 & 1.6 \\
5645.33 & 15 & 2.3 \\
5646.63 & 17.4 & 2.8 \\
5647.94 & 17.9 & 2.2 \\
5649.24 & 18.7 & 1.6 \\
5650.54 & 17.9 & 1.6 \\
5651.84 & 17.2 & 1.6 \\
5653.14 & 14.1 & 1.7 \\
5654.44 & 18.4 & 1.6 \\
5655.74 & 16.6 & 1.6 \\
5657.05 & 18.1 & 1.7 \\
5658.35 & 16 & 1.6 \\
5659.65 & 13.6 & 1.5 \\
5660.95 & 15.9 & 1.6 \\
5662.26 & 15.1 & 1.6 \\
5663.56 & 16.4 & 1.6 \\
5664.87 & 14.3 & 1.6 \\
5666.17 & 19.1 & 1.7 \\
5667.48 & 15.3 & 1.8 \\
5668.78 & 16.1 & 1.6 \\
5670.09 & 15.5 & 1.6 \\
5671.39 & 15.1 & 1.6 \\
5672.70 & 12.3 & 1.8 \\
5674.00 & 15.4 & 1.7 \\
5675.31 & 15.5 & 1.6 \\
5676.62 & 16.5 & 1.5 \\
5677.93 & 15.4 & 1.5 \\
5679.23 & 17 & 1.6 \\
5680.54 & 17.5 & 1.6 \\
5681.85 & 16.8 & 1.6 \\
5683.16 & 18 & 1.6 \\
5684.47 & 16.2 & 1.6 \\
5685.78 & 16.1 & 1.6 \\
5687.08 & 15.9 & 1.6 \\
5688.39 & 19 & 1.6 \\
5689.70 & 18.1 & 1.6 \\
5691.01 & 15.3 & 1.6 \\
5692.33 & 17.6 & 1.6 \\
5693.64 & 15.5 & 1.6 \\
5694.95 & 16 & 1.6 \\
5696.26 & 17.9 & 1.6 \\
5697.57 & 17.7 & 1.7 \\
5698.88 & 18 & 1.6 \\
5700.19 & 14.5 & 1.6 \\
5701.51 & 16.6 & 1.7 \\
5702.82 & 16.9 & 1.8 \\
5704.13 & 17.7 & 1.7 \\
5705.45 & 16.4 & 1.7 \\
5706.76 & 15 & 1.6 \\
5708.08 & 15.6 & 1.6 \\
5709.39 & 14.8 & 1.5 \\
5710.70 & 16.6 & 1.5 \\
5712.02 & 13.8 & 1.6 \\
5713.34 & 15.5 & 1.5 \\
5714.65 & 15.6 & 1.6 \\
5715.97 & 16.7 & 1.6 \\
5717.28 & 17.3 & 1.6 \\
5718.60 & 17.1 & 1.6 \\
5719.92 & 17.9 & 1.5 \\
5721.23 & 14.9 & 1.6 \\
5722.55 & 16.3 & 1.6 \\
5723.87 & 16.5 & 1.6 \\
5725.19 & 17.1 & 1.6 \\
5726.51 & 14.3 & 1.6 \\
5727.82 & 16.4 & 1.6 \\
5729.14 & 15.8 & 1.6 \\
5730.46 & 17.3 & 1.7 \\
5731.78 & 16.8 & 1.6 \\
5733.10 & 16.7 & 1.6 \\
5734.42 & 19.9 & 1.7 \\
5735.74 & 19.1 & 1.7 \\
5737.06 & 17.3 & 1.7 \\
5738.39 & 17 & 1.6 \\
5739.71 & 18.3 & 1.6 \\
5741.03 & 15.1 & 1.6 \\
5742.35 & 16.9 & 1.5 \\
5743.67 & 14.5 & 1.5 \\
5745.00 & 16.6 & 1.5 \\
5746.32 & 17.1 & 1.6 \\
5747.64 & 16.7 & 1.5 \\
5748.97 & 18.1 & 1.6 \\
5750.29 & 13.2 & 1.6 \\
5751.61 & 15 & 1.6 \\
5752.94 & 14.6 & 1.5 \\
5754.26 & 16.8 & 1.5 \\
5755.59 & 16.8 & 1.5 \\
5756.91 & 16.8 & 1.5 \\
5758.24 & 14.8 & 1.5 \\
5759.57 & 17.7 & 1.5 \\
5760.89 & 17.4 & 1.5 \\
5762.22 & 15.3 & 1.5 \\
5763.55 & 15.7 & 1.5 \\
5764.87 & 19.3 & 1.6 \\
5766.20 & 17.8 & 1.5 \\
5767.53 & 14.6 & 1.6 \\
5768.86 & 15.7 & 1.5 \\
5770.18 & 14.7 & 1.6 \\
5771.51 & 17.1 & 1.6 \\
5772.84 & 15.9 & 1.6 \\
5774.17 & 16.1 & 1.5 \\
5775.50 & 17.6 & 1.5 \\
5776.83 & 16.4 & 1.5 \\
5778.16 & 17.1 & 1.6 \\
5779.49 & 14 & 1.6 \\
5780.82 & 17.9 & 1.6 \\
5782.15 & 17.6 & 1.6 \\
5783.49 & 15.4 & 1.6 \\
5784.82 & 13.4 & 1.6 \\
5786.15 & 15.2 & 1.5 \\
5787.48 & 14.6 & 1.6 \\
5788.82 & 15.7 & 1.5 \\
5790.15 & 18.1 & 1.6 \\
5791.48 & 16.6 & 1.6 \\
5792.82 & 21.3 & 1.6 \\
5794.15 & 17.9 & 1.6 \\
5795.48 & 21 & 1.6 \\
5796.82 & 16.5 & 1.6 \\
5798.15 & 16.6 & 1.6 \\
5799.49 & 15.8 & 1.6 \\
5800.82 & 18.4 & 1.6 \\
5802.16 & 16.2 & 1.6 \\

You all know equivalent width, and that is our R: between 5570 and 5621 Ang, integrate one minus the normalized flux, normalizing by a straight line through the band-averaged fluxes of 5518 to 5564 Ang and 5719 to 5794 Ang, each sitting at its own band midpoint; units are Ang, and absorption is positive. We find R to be 2.5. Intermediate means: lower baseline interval 17.1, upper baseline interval 16.5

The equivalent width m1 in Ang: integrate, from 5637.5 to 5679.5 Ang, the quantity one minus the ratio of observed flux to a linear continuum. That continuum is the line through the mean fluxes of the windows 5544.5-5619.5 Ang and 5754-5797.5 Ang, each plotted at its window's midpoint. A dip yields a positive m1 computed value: 0.76 Ang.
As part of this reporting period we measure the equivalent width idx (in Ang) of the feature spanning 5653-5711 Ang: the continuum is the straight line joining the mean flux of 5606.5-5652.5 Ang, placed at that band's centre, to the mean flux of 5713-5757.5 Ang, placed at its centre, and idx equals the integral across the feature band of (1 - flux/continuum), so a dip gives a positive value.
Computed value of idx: 1.3 Ang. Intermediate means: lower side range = 16.7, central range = 16.3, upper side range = 16.5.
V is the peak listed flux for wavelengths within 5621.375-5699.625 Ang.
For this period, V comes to 19.8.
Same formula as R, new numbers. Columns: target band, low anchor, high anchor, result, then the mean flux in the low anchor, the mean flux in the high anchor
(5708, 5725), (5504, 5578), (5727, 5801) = 0.6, 16.7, 16.6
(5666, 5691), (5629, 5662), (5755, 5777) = 0.5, 16.7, 16.5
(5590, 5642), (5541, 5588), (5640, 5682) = 0.9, 16.8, 16.3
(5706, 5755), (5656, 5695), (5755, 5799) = 0.2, 16.2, 16.6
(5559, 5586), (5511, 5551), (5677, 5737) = 1.1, 17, 16.6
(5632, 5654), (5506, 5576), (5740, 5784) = -0.3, 16.8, 16.3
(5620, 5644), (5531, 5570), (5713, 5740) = 0.9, 17.1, 16.8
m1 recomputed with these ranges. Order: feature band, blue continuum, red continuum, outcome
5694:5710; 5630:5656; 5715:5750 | 0.4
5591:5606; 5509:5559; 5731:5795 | 1.0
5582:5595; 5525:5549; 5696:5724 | 1.0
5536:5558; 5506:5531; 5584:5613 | -1.6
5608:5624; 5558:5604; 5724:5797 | -0.4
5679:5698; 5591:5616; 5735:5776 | -0.6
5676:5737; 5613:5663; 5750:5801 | -0.5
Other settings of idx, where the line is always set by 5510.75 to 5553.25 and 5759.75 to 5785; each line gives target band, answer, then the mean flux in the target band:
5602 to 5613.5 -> 0.1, 16.6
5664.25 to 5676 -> 0.9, 15.4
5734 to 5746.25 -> -0.5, 17.1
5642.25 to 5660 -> -0.3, 16.9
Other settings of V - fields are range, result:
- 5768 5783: 17.9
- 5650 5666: 18.4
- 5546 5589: 21.2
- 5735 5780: 19.3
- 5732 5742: 19.9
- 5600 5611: 19.7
